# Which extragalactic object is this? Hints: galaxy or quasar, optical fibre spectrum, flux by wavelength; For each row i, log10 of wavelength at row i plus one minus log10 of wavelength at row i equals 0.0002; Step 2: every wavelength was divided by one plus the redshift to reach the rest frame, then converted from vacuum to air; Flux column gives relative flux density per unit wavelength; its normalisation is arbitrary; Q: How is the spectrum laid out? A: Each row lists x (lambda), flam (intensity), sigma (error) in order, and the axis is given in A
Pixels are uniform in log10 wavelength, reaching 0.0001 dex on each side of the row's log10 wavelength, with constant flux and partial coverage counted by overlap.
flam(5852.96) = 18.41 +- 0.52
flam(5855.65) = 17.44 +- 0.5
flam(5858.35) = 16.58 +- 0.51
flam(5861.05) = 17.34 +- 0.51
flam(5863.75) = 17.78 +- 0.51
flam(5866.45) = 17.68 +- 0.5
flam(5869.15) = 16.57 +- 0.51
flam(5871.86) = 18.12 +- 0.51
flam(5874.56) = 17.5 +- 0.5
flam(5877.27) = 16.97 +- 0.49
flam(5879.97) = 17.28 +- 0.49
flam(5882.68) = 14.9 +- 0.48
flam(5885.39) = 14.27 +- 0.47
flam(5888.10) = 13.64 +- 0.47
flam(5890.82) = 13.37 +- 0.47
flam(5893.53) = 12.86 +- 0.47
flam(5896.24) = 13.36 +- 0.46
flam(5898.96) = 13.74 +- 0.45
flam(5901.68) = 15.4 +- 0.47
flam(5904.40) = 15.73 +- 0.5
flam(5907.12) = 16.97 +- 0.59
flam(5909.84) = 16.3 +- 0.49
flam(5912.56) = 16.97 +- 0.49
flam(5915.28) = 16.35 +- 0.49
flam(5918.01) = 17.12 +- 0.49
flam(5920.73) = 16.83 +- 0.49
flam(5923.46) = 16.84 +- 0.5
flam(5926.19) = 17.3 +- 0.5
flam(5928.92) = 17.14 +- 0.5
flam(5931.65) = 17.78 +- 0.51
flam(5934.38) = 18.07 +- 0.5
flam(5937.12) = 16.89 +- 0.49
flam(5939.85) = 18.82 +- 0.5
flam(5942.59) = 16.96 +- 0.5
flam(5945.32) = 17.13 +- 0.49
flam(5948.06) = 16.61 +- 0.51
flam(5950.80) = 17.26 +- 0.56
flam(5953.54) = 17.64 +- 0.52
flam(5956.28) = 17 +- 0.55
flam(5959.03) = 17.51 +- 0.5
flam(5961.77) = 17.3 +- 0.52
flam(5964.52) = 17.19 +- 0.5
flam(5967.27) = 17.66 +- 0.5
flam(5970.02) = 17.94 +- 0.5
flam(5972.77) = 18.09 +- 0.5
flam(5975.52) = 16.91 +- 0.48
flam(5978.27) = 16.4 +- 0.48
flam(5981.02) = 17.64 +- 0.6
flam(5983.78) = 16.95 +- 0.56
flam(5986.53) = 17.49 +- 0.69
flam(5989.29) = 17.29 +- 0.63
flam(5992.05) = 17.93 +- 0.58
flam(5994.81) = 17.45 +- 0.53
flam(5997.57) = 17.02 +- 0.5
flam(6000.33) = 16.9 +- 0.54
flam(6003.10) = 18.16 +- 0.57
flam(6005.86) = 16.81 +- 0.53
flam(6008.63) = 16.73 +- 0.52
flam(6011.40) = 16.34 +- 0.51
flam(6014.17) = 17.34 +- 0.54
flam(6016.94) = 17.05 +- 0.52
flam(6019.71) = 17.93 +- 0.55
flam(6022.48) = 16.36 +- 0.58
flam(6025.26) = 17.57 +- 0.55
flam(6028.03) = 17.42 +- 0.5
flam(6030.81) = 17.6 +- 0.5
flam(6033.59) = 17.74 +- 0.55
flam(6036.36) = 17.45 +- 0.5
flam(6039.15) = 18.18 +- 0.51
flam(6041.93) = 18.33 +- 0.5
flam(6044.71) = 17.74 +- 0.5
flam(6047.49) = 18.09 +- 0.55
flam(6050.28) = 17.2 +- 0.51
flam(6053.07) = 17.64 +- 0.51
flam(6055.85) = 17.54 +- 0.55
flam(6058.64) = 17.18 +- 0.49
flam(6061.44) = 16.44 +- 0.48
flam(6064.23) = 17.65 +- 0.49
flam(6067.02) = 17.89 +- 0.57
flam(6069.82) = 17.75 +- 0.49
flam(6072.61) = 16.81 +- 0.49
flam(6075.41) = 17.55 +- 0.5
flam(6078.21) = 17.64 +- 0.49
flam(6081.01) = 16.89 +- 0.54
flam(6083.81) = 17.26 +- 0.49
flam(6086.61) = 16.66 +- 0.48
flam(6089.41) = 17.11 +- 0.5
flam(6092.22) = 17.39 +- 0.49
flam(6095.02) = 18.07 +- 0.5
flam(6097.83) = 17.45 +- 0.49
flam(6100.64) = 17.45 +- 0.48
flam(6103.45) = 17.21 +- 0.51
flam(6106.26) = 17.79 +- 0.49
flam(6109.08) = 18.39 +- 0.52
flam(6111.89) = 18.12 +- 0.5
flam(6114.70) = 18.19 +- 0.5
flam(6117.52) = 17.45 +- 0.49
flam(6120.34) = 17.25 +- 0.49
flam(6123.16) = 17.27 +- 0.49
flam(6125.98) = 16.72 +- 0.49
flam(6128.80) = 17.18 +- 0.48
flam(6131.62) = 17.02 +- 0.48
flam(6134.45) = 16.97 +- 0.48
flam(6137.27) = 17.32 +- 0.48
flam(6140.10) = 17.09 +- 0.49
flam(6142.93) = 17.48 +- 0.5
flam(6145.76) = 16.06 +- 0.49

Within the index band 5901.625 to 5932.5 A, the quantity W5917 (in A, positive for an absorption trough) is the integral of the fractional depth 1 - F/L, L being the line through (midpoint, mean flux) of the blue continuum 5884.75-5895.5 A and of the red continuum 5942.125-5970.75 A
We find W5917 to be -3.6 A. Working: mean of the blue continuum 13.5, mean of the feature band 16.8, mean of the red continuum 17.3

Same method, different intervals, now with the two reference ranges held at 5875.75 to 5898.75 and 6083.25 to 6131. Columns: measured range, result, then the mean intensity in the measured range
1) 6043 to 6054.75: -0.7 A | 17.7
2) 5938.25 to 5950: -1.6 A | 17.4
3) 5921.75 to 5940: -2.8 A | 17.4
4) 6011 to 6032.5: -1.2 A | 17.2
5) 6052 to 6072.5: -0.6 A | 17.4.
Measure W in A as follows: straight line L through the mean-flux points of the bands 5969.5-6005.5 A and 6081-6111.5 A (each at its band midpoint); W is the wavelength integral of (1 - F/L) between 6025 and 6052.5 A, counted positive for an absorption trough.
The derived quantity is -0.50 A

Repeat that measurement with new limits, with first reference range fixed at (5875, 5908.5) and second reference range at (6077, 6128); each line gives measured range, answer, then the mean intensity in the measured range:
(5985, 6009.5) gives -1.69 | 17.3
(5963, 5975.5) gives -1.38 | 17.6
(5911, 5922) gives -1.13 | 16.8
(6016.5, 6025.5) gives -0.39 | 17.2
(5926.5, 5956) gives -3.56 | 17.4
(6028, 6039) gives -0.66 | 17.6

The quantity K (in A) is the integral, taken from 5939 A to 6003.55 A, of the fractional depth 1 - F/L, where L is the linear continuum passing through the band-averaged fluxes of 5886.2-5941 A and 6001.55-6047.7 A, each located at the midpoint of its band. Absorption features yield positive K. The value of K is -2.3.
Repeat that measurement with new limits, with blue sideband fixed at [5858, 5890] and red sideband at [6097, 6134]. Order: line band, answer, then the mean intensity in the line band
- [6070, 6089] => 0.2 A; 17.2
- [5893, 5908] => 1.7 A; 14.7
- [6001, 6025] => -0.1 A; 17.1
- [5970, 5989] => -0.4 A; 17.3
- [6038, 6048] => -0.5 A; 18.1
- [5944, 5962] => -0.4 A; 17.2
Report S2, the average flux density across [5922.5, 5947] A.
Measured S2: 17.4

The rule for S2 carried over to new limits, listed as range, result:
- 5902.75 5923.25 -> 16.6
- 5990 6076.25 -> 17.4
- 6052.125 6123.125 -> 17.5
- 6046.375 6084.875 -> 17.4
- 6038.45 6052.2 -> 17.9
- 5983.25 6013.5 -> 17.2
